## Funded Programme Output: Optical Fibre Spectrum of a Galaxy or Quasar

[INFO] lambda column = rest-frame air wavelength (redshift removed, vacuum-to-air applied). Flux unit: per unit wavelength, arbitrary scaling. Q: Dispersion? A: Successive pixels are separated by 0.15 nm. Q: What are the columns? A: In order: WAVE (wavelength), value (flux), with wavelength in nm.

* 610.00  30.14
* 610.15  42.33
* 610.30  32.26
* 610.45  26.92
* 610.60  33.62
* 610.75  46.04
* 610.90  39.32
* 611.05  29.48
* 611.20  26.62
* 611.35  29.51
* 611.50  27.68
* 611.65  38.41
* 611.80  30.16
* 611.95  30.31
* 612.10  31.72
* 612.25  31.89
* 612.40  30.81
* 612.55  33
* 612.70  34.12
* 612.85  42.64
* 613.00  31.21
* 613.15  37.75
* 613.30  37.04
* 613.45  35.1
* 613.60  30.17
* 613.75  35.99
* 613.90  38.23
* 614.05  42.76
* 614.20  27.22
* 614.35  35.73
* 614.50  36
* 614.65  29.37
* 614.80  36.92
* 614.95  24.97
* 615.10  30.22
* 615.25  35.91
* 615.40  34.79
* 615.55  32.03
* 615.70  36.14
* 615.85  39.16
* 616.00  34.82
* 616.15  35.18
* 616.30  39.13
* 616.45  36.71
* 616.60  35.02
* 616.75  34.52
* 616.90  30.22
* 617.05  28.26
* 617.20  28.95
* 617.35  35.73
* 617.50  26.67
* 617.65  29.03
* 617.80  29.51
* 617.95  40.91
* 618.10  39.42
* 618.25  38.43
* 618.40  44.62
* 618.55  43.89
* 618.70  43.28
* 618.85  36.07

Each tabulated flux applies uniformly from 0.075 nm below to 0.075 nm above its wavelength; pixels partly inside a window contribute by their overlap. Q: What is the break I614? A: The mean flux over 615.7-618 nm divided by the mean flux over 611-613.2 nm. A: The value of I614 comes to 1.0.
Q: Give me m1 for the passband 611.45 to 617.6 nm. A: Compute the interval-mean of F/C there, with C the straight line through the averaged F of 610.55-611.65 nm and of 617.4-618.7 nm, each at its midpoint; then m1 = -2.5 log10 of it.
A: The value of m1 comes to 0.046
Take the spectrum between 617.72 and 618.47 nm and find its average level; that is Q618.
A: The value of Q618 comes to 38.5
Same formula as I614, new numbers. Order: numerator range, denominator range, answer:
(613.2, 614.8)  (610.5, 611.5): 1.04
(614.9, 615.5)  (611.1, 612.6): 1.03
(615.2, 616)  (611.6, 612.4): 1.10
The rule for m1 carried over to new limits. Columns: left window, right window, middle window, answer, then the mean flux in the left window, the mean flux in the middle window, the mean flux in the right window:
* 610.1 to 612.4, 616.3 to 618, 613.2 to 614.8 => -0.070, 32.9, 34.9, 32.5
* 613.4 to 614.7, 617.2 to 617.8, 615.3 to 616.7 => -0.121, 34.6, 35.9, 30.2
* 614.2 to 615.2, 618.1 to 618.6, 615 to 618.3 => 0.091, 31.9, 34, 41.8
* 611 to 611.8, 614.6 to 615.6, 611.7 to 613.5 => -0.098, 30.4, 33.9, 32.1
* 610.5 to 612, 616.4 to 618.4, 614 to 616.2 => -0.016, 33.1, 34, 33.7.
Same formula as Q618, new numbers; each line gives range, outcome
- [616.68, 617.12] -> 31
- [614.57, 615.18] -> 30.5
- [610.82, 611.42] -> 31.4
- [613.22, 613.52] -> 36.1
